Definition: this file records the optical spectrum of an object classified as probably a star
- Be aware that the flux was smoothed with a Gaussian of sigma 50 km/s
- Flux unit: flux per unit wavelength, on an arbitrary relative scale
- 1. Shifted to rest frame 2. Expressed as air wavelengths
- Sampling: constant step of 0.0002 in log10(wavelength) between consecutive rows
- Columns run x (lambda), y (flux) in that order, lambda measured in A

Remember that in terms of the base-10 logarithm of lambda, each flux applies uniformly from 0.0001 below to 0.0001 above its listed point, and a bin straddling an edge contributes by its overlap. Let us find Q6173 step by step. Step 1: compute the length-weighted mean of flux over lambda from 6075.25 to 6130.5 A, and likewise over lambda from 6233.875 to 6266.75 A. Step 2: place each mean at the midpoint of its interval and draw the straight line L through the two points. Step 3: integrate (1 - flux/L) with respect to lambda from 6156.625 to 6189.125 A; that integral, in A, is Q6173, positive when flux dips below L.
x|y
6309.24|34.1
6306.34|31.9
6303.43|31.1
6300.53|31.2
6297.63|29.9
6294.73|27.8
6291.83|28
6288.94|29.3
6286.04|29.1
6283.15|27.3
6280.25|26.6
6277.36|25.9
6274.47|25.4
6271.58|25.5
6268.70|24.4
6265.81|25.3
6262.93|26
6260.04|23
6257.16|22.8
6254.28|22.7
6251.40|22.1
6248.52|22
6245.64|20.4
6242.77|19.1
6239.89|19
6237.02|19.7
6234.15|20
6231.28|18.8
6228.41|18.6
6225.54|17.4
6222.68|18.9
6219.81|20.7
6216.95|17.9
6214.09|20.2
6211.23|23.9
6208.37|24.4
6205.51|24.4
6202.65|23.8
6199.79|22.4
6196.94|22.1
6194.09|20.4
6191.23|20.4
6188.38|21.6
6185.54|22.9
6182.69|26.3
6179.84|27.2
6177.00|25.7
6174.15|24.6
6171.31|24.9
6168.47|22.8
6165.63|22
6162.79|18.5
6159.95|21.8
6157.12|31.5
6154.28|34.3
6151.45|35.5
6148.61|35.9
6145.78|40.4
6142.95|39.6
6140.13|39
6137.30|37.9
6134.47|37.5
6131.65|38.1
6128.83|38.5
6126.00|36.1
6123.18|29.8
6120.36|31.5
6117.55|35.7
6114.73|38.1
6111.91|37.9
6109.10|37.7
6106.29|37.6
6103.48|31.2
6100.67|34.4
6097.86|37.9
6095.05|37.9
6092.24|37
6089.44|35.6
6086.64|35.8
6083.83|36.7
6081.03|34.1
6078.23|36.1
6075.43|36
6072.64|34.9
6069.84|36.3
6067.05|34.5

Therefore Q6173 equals 5.7 A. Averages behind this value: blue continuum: 35.8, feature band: 24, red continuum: 21.9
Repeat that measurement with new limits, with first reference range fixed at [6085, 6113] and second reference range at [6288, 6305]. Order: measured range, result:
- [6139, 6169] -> 2.9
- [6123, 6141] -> -1.0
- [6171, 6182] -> 2.6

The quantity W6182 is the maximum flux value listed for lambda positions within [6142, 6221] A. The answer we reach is 40.4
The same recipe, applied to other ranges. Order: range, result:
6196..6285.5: 27.3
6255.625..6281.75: 26.6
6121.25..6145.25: 39.6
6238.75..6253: 22.1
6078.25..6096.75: 37.9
